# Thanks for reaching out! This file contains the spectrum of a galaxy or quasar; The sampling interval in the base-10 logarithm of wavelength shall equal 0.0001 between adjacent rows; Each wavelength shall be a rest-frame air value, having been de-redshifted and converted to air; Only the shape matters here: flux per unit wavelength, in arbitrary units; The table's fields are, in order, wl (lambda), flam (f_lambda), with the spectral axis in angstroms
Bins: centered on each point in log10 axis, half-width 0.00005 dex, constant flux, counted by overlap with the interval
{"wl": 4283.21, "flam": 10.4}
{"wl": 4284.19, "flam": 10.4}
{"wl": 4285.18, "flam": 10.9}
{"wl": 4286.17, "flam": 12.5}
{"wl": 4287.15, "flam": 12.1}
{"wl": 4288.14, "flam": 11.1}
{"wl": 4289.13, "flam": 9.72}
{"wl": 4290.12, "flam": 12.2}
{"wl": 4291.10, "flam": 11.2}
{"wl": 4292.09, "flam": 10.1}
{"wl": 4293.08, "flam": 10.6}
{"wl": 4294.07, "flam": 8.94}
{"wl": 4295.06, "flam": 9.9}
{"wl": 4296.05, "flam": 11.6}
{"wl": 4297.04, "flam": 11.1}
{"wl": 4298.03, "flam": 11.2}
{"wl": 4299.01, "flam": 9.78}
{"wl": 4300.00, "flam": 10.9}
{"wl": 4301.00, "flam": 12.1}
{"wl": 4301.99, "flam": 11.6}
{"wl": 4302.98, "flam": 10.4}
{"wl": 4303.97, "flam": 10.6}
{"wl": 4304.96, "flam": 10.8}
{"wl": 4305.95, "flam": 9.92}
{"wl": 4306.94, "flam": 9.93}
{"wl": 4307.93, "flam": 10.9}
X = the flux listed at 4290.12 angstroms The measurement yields 12.2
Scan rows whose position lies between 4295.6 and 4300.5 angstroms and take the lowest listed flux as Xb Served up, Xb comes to 9.78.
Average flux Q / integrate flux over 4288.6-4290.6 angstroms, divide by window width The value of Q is 10.9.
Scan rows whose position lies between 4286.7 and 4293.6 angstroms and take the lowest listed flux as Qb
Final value 9.72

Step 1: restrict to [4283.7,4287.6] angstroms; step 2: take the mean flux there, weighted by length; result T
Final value 11.5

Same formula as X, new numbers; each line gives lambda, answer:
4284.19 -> 10.4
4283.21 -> 10.4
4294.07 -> 8.94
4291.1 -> 11.2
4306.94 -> 9.93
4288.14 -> 11.1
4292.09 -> 10.1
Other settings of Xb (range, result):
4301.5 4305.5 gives 10.4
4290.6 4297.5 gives 8.94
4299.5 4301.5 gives 10.9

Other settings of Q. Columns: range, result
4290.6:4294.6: 10.2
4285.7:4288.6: 11.9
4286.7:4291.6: 11.3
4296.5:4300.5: 10.8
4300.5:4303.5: 11.3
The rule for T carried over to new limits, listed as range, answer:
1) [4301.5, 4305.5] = 10.8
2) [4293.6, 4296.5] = 10.1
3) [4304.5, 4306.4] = 10.4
